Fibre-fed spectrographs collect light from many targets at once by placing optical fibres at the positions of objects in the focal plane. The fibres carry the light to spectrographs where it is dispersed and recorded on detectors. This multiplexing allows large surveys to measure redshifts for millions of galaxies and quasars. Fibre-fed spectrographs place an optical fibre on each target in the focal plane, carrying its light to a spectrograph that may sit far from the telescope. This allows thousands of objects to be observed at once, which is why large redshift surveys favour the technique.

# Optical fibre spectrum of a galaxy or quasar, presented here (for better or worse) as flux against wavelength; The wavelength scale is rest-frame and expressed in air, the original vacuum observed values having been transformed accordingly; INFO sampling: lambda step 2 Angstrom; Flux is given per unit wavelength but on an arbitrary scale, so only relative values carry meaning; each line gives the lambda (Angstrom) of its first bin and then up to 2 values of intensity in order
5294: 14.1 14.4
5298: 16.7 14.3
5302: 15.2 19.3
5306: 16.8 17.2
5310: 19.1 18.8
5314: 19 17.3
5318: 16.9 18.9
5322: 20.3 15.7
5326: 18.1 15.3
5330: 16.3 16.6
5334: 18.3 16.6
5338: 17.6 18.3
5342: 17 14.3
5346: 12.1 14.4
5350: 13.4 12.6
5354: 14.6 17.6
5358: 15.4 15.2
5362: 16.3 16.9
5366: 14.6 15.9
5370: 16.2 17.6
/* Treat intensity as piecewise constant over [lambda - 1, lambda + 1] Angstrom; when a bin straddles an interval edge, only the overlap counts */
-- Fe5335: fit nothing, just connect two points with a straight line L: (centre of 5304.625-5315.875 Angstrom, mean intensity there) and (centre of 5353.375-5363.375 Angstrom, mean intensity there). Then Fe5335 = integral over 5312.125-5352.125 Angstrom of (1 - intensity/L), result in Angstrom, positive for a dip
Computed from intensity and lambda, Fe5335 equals 1.3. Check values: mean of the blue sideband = 18.1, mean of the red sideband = 15.9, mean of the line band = 16.6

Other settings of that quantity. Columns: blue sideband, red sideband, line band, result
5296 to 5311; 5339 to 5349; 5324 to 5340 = -1.3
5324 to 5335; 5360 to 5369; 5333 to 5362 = 1.4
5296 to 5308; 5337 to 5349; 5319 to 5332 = -1.2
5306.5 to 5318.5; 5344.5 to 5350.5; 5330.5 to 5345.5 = -2.2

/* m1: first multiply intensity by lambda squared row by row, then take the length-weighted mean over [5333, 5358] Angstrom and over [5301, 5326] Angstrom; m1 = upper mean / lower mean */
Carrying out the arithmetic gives 0.88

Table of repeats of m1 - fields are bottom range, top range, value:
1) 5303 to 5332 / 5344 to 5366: 0.85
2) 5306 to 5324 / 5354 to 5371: 0.89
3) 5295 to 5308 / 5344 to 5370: 0.94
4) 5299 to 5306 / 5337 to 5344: 1.06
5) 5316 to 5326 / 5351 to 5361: 0.85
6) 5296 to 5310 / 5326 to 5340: 1.03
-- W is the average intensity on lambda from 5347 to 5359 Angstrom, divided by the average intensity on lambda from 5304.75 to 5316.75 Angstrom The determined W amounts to 0.81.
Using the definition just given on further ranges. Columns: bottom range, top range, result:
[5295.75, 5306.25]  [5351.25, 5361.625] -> 0.94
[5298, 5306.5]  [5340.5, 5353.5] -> 0.86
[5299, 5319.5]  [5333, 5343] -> 1.01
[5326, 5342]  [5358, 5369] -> 0.92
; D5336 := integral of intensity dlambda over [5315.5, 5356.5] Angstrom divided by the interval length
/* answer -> 16.3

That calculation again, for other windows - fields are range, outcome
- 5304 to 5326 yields 18.1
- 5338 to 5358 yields 15.1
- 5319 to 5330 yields 17.5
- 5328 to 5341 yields 17.1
